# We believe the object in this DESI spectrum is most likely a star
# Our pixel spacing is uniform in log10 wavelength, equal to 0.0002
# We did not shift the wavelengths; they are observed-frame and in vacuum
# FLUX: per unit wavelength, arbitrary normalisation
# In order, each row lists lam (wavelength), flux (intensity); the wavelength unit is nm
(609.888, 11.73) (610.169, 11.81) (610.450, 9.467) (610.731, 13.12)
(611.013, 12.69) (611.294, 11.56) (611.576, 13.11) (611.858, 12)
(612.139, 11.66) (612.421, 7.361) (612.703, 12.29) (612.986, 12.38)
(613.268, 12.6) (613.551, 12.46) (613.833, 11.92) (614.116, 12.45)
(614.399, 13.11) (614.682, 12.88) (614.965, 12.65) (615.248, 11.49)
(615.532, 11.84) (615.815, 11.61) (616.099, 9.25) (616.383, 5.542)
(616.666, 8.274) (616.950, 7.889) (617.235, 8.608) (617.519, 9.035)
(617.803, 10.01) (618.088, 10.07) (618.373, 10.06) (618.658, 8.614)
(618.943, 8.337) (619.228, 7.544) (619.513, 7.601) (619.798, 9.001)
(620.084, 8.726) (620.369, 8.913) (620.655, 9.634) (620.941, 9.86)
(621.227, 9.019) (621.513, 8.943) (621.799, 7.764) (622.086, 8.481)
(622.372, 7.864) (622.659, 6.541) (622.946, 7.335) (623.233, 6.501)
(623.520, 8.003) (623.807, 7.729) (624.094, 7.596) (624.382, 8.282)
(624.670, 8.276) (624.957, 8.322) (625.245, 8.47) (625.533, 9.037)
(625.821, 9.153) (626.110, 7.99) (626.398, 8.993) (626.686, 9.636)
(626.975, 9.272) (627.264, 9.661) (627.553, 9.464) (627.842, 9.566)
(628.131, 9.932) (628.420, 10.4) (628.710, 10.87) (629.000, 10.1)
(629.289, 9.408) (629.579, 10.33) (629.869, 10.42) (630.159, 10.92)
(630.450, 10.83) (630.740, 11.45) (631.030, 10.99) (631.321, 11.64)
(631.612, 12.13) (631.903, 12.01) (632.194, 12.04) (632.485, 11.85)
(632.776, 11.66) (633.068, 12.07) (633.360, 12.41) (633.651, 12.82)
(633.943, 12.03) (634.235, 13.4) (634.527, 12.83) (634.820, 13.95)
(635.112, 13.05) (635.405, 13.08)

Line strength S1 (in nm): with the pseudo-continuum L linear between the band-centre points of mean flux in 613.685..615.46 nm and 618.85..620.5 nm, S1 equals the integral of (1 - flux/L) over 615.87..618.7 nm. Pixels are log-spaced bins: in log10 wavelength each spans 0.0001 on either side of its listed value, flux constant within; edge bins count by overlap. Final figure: 0.37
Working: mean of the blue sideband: 12.4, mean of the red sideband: 8.35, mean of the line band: 8.83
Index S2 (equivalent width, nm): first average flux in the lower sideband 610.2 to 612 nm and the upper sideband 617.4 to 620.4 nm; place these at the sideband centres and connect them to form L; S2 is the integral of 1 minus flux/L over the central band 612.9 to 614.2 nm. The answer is -0.159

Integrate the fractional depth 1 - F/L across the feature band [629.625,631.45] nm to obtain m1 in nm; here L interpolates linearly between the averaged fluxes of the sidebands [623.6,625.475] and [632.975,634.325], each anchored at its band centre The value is 0.006 nm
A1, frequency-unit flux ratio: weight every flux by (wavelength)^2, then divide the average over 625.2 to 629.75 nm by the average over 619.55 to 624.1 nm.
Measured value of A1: 1.18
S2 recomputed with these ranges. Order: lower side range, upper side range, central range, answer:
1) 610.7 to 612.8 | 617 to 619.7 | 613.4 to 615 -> -0.30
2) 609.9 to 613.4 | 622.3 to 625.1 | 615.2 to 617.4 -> 0.20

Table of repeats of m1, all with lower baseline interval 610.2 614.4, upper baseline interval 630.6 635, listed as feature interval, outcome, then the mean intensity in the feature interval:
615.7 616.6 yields 0.24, 8.68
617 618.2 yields 0.27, 9.29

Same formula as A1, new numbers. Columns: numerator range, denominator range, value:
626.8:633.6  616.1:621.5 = 1.29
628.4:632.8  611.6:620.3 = 1.13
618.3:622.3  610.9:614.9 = 0.74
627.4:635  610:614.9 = 1.01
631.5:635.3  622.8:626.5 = 1.58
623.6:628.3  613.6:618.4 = 0.87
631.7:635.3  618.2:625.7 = 1.56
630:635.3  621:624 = 1.59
